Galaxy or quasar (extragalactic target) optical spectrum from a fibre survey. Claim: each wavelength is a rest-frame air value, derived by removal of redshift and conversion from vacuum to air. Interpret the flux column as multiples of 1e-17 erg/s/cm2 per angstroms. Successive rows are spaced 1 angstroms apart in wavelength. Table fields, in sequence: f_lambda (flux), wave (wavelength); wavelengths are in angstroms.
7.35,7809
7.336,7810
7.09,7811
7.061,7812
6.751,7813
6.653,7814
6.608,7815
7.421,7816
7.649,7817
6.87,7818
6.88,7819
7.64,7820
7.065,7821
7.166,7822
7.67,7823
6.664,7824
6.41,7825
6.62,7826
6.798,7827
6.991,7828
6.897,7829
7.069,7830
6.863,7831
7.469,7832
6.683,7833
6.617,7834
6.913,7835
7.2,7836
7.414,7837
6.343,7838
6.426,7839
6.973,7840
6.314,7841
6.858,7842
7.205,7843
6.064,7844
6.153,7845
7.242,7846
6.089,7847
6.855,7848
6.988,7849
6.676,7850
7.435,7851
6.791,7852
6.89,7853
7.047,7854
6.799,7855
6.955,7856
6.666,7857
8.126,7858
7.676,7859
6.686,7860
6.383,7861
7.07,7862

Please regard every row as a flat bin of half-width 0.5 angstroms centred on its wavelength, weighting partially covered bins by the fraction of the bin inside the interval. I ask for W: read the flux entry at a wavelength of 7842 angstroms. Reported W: 6.858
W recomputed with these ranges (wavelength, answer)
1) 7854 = 7.047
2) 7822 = 7.166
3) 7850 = 6.676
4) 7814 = 6.653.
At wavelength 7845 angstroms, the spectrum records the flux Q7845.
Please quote 6.153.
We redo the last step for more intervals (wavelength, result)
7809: 7.35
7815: 6.608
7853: 6.89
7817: 7.649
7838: 6.343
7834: 6.617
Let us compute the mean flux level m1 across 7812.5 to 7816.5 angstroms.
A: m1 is 6.86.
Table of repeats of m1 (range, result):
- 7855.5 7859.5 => 7.36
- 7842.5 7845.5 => 6.47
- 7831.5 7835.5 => 6.92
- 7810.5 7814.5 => 6.89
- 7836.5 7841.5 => 6.69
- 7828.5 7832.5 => 7.07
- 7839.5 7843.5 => 6.84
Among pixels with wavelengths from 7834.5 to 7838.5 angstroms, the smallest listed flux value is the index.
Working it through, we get 6.343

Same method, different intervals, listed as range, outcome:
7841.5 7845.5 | 6.064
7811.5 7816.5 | 6.608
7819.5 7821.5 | 7.065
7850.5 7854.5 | 6.791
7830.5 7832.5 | 6.863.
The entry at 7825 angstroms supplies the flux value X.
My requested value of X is 6.41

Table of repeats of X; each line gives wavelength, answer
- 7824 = 6.664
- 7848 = 6.855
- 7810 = 7.336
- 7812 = 7.061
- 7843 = 7.205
